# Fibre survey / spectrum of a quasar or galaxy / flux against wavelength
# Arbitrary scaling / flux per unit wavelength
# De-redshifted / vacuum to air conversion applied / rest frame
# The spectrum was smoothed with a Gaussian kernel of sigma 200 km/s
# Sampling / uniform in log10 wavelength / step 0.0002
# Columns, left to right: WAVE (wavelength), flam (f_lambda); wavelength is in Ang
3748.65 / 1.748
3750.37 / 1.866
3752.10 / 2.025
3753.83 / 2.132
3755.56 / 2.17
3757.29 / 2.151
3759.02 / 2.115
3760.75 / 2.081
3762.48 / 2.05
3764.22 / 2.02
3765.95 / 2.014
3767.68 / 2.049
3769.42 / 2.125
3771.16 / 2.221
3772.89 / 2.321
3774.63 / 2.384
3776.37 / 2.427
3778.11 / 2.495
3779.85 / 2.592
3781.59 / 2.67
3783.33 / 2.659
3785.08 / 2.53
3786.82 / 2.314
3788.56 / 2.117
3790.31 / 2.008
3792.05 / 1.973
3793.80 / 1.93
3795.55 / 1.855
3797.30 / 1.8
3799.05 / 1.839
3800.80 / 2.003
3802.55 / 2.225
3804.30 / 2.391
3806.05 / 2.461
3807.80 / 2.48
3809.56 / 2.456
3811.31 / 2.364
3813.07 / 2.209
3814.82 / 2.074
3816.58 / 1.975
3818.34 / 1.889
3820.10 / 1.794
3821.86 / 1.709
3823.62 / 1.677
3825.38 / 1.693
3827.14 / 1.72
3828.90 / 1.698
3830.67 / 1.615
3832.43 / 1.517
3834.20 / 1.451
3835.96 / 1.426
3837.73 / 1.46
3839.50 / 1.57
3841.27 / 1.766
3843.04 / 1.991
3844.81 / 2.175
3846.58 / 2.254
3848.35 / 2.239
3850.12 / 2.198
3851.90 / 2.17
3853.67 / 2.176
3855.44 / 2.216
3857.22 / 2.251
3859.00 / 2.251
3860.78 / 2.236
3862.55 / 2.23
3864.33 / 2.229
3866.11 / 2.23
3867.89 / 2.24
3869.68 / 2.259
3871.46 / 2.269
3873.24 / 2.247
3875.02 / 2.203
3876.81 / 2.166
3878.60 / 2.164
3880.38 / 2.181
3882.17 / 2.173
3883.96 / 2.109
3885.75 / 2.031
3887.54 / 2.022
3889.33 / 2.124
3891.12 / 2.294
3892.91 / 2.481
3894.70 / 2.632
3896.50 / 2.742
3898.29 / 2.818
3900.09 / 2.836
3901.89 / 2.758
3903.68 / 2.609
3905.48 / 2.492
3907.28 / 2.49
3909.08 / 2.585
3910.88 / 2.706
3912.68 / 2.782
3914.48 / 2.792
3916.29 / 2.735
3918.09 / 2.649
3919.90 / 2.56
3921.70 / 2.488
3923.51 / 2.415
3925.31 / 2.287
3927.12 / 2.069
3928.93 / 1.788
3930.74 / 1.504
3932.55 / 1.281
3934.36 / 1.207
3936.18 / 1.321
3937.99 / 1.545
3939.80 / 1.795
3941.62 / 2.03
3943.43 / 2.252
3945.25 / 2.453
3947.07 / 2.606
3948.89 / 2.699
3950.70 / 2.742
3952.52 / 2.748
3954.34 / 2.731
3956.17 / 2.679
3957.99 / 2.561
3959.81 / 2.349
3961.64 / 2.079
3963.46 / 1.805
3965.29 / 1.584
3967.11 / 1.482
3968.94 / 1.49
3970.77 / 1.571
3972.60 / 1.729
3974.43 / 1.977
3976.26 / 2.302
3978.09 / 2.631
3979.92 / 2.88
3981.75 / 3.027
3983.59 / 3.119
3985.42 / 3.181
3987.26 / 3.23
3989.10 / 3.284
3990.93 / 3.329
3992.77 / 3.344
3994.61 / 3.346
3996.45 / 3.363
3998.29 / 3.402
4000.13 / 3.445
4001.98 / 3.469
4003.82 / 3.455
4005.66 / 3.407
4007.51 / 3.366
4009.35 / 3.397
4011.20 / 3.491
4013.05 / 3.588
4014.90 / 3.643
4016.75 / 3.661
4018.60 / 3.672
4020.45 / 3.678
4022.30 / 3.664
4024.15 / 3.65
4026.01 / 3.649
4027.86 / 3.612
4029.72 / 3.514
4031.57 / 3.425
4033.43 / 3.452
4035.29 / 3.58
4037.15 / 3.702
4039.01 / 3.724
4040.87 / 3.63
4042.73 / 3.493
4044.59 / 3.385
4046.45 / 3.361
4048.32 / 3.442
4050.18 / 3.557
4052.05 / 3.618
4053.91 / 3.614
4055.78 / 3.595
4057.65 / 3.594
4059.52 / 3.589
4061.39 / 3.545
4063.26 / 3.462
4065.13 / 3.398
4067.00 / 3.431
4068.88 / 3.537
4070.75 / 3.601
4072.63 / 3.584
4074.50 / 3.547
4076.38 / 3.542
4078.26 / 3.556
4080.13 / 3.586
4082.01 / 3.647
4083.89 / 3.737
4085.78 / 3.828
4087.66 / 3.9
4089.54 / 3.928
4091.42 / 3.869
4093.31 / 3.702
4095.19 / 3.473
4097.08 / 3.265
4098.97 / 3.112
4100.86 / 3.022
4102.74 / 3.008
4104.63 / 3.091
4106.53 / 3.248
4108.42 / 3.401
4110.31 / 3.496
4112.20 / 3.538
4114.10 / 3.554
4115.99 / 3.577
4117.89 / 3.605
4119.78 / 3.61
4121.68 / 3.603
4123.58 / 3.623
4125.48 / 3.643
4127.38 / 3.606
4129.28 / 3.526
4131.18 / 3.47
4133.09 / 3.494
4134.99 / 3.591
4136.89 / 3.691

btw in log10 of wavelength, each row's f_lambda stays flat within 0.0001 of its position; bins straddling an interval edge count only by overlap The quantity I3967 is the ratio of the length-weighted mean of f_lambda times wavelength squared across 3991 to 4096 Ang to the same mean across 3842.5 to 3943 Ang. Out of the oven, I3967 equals 1.7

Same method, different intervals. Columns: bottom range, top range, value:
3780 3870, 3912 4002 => 1.27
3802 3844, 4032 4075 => 2.10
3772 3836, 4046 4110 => 1.94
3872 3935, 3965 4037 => 1.41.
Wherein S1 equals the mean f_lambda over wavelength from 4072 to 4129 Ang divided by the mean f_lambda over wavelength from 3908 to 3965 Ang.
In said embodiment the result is 1.6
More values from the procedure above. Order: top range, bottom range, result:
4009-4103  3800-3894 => 1.72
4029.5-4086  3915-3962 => 1.60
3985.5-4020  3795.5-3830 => 1.70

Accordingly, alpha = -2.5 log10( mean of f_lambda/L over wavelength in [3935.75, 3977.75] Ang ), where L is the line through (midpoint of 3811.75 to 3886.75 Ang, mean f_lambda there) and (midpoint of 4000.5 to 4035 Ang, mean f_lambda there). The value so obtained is 0.37 mag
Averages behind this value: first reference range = 2.01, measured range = 2.13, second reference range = 3.54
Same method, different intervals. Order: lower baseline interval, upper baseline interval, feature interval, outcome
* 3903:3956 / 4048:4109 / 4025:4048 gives -0.12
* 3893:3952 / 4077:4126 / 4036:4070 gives -0.11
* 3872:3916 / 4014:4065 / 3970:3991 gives 0.17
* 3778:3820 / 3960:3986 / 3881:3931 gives -0.11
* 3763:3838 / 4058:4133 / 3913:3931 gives 0.12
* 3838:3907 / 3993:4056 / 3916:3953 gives 0.28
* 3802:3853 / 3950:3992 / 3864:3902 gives -0.08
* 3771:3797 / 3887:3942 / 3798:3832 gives 0.14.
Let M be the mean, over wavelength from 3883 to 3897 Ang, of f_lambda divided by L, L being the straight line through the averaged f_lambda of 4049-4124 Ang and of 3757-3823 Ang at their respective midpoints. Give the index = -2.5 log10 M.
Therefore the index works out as 0.15 mag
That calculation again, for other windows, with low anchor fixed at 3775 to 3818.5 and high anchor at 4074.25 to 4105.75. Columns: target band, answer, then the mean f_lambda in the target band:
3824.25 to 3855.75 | 0.30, 1.84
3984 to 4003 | -0.08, 3.33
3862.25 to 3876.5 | 0.14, 2.24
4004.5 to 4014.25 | -0.10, 3.45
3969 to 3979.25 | 0.44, 2.02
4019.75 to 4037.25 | -0.11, 3.59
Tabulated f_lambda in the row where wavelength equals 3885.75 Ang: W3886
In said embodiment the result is 2.031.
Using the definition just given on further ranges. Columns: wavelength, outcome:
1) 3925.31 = 2.287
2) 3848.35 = 2.239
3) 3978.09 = 2.631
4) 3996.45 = 3.363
